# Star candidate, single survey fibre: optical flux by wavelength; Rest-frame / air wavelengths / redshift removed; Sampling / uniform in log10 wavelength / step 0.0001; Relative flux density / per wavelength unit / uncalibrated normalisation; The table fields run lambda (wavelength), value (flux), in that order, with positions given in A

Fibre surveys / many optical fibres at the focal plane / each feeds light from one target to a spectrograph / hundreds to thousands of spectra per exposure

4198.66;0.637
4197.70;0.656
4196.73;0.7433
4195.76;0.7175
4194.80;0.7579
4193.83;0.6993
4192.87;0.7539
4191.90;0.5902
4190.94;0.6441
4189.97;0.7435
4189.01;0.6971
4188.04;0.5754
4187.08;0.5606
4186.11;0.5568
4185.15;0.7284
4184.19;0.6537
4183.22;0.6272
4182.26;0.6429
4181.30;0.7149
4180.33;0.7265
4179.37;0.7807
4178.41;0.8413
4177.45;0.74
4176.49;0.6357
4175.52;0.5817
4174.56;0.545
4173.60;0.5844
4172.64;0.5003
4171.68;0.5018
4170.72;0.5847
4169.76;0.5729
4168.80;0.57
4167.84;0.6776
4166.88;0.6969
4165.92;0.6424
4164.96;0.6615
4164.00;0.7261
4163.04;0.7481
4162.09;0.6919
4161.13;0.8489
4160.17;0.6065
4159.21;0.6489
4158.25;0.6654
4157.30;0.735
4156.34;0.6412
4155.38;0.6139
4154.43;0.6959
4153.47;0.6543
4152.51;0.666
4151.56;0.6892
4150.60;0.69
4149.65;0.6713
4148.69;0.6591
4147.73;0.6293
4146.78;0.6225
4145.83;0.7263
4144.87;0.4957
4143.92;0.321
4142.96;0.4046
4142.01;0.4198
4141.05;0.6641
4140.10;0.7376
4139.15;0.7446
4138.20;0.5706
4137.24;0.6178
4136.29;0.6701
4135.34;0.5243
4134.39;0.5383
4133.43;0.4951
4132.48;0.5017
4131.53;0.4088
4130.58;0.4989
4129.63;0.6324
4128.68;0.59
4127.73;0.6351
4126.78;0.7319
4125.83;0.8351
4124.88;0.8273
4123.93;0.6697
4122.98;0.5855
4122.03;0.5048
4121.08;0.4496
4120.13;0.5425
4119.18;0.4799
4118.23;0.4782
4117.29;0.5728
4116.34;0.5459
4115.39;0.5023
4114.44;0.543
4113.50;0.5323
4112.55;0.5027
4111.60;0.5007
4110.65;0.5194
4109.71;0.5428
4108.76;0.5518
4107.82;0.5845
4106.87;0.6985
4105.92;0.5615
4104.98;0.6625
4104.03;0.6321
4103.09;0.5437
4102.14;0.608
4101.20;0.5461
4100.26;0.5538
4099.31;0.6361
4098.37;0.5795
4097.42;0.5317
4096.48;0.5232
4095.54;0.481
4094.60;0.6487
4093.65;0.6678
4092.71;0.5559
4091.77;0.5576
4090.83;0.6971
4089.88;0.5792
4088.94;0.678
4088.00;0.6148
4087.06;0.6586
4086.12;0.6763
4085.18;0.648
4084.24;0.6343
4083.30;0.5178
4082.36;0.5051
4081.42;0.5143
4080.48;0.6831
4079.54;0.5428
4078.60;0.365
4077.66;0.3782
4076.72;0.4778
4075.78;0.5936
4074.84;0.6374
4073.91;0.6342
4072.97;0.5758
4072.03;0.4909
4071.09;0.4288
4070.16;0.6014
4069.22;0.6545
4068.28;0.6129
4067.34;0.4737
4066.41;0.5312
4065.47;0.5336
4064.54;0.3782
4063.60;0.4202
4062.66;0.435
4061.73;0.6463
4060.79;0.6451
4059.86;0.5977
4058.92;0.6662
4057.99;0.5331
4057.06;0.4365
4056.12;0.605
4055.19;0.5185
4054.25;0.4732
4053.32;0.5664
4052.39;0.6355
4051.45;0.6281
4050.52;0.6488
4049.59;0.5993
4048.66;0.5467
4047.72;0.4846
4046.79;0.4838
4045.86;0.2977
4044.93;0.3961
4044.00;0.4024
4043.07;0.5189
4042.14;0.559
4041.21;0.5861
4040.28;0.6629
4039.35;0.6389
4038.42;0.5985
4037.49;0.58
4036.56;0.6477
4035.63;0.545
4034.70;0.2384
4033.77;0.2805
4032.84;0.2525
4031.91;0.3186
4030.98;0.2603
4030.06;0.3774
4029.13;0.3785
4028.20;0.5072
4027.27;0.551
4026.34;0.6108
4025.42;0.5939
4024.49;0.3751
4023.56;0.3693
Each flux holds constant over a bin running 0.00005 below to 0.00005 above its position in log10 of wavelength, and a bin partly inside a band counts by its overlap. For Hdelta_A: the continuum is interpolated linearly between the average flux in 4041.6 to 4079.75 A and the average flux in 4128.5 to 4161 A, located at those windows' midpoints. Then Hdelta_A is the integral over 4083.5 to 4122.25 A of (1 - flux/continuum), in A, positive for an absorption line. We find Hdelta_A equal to -0.6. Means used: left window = 0.528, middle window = 0.574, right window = 0.604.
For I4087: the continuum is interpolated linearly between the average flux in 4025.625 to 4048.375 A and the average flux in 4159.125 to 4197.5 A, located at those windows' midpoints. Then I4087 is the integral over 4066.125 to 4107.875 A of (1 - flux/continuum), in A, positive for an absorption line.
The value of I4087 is -3.1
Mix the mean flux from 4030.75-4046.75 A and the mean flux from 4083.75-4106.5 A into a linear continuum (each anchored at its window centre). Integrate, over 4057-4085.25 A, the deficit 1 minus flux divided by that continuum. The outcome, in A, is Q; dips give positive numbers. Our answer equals 0.03 A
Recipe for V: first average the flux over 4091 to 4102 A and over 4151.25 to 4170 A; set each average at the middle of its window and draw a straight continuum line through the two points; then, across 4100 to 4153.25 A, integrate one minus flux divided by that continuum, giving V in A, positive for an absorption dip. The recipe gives 3.3 A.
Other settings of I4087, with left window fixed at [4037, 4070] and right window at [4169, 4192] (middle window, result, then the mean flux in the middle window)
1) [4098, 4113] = 0.1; 0.577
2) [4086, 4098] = -0.7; 0.603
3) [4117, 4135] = 0.6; 0.577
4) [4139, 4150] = 0.5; 0.586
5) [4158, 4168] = -1.1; 0.693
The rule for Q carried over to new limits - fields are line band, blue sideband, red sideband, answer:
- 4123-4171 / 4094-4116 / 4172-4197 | -1.0 A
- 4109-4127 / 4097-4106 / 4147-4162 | 1.3 A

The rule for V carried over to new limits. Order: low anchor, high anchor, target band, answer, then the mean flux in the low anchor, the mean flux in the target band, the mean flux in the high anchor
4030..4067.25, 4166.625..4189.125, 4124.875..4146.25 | 0.3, 0.506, 0.585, 0.636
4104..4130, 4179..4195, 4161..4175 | 0.3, 0.585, 0.632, 0.671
